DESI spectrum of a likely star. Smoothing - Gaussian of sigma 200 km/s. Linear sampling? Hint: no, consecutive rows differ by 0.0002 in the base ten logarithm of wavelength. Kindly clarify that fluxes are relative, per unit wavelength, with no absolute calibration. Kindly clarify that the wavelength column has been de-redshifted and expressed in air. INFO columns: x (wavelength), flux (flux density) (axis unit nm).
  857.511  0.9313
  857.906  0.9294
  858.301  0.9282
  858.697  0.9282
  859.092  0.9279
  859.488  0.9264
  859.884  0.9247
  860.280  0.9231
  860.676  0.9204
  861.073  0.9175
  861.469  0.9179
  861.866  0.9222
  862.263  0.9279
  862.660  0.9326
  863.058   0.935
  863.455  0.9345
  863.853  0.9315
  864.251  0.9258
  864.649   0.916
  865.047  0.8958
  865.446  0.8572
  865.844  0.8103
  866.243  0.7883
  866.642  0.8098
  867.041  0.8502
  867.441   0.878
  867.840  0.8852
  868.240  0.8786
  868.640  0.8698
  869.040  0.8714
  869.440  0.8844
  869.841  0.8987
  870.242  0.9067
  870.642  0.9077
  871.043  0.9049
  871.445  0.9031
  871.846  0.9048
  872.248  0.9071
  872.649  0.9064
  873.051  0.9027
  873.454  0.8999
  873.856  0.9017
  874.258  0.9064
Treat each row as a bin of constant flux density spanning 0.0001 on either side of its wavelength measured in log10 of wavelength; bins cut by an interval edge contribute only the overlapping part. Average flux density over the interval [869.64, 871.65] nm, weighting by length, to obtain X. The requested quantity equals 0.904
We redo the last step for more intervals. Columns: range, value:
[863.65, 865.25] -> 0.917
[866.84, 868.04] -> 0.871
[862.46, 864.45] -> 0.932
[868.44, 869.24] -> 0.871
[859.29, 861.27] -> 0.922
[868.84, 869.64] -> 0.878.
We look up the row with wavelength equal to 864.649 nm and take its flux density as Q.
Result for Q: 0.916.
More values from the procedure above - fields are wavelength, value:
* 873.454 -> 0.8999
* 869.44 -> 0.8844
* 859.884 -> 0.9247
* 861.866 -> 0.9222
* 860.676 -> 0.9204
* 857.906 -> 0.9294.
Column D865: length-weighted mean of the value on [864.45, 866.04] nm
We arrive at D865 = 0.87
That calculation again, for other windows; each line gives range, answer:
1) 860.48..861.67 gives 0.919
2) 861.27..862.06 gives 0.921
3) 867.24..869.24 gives 0.877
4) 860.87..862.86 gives 0.923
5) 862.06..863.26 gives 0.932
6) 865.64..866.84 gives 0.803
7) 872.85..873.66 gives 0.901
